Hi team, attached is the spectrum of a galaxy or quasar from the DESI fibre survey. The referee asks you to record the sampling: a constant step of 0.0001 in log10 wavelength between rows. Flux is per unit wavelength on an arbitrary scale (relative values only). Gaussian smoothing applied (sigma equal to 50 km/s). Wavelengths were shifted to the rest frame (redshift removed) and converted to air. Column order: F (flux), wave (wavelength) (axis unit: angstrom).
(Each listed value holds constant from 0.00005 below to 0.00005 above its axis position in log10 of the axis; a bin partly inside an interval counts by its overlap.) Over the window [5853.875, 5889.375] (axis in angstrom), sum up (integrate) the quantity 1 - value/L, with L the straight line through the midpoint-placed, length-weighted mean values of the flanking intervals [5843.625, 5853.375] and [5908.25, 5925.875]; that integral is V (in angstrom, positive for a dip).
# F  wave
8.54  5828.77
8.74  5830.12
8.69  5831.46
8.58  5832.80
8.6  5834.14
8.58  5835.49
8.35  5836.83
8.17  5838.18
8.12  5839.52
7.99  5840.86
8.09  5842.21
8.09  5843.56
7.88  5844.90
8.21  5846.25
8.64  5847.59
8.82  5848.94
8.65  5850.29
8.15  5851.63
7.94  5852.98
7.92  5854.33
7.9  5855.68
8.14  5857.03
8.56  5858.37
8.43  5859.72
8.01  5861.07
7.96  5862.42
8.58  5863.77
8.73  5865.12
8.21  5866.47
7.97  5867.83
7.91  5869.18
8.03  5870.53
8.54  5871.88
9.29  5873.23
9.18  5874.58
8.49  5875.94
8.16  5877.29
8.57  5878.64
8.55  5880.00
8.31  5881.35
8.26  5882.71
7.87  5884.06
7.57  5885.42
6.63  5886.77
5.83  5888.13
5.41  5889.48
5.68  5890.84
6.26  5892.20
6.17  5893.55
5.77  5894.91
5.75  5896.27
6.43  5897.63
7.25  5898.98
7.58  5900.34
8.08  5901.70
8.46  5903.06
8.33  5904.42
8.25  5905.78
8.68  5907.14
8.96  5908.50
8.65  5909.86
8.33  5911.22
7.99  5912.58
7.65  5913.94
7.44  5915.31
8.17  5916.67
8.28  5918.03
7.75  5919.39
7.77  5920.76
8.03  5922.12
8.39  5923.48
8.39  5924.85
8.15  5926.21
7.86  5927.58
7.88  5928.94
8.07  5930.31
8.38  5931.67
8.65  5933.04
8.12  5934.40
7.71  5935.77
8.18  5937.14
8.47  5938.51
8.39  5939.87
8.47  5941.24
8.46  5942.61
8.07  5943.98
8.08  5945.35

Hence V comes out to 0.70 angstrom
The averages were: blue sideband 8.33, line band 8.1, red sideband 8.12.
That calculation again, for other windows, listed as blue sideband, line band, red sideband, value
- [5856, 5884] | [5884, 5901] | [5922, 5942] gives 3.9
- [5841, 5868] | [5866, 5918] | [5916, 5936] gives 3.0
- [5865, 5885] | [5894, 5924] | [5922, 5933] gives 1.6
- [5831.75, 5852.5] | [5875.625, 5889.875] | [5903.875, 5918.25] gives 1.1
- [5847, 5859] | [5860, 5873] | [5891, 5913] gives -0.3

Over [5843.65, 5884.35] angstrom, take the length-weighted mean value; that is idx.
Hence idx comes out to 8.33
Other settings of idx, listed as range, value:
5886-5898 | 5.99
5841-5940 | 7.94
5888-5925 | 7.5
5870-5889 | 8.07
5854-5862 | 8.17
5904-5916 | 8.25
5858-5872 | 8.25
